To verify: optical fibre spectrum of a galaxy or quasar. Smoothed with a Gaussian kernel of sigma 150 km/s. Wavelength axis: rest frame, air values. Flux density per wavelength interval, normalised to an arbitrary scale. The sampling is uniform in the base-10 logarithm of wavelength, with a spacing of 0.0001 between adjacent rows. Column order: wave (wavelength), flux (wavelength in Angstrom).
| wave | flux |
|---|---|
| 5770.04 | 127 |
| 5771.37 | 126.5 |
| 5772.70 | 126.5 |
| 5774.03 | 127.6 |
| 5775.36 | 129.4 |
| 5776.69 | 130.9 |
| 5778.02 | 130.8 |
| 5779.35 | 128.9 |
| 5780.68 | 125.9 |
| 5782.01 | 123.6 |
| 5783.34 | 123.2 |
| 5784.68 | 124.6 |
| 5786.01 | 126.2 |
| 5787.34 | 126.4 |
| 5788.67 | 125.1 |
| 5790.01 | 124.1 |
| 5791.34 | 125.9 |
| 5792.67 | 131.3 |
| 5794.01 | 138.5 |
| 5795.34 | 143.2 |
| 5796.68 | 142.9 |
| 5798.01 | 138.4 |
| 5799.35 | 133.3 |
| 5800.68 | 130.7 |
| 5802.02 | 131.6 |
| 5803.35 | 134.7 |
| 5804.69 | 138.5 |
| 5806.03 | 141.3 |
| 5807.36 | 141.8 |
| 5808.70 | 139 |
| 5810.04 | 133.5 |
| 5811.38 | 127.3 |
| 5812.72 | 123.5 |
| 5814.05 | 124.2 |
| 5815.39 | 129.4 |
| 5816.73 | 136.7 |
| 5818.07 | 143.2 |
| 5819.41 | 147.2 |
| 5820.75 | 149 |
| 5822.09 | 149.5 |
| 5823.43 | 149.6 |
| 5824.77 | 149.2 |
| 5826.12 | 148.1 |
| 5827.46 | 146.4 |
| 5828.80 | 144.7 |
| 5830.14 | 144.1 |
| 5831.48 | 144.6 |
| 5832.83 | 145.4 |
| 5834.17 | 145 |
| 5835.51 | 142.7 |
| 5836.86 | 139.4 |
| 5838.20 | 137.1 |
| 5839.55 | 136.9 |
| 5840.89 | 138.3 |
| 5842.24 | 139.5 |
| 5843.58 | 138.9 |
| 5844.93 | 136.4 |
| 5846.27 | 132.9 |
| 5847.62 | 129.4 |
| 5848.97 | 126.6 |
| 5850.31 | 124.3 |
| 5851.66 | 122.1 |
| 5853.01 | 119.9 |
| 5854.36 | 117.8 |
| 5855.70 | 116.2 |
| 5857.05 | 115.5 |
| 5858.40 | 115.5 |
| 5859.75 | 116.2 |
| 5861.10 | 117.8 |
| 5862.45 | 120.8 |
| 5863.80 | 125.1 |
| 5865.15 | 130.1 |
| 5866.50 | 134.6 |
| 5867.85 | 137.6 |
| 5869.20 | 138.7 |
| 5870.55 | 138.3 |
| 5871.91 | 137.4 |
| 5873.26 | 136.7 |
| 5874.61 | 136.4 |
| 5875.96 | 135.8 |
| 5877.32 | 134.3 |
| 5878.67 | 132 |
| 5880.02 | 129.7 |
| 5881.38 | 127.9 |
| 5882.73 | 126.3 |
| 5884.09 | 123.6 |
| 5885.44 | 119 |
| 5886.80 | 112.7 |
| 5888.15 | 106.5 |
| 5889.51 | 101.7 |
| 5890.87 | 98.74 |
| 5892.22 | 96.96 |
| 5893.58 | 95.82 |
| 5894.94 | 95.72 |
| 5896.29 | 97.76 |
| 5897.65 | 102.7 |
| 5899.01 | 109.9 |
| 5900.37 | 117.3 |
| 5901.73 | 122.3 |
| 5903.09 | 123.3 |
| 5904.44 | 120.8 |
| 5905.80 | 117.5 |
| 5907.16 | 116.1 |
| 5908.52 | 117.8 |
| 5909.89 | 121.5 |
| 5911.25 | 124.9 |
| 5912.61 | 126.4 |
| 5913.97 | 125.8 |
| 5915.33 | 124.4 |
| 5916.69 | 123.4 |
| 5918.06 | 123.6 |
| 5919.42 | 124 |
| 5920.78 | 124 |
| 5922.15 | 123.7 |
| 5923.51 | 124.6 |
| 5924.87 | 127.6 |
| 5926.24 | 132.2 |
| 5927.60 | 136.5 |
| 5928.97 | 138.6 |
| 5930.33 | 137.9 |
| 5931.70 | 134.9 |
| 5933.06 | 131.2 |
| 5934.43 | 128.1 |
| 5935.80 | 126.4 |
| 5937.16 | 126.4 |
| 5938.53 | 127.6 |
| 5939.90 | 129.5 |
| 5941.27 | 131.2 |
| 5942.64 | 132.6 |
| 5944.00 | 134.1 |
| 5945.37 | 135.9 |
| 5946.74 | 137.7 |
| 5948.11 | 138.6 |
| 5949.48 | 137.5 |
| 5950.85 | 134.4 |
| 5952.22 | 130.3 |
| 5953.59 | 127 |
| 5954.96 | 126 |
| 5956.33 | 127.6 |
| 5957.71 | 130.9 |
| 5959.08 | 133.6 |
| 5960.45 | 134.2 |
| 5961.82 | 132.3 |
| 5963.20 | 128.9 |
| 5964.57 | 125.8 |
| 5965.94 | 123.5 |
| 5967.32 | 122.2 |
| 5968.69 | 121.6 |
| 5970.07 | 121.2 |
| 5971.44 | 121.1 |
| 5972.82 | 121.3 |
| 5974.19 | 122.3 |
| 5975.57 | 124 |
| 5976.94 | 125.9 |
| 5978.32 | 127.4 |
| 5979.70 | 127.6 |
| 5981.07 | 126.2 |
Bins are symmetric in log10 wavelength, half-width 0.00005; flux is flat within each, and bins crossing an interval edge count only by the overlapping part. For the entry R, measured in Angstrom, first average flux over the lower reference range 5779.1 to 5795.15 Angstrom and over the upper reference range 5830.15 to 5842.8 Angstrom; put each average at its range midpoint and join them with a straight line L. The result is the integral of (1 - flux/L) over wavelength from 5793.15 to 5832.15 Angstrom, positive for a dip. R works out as -1.4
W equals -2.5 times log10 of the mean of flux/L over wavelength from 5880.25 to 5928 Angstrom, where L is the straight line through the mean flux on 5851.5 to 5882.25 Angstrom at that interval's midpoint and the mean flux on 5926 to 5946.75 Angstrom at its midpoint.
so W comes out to 0.11 mag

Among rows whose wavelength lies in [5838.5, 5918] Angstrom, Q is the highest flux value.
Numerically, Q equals 139.5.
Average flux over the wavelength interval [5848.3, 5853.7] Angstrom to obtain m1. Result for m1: 123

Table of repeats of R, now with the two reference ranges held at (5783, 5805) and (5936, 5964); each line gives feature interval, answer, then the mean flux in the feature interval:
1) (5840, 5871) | 1.0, 128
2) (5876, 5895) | 2.3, 116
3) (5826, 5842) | -1.3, 142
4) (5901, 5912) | 0.9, 121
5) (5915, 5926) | 0.6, 125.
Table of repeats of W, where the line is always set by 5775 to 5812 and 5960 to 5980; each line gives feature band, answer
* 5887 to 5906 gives 0.188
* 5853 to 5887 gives 0.015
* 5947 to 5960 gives -0.053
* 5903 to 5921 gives 0.043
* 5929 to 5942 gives -0.037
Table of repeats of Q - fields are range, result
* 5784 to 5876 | 149.6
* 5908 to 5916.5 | 126.4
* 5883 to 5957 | 138.6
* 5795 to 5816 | 143.2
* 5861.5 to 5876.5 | 138.7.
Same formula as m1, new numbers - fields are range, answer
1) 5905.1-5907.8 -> 117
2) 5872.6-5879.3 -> 135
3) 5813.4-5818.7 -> 133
